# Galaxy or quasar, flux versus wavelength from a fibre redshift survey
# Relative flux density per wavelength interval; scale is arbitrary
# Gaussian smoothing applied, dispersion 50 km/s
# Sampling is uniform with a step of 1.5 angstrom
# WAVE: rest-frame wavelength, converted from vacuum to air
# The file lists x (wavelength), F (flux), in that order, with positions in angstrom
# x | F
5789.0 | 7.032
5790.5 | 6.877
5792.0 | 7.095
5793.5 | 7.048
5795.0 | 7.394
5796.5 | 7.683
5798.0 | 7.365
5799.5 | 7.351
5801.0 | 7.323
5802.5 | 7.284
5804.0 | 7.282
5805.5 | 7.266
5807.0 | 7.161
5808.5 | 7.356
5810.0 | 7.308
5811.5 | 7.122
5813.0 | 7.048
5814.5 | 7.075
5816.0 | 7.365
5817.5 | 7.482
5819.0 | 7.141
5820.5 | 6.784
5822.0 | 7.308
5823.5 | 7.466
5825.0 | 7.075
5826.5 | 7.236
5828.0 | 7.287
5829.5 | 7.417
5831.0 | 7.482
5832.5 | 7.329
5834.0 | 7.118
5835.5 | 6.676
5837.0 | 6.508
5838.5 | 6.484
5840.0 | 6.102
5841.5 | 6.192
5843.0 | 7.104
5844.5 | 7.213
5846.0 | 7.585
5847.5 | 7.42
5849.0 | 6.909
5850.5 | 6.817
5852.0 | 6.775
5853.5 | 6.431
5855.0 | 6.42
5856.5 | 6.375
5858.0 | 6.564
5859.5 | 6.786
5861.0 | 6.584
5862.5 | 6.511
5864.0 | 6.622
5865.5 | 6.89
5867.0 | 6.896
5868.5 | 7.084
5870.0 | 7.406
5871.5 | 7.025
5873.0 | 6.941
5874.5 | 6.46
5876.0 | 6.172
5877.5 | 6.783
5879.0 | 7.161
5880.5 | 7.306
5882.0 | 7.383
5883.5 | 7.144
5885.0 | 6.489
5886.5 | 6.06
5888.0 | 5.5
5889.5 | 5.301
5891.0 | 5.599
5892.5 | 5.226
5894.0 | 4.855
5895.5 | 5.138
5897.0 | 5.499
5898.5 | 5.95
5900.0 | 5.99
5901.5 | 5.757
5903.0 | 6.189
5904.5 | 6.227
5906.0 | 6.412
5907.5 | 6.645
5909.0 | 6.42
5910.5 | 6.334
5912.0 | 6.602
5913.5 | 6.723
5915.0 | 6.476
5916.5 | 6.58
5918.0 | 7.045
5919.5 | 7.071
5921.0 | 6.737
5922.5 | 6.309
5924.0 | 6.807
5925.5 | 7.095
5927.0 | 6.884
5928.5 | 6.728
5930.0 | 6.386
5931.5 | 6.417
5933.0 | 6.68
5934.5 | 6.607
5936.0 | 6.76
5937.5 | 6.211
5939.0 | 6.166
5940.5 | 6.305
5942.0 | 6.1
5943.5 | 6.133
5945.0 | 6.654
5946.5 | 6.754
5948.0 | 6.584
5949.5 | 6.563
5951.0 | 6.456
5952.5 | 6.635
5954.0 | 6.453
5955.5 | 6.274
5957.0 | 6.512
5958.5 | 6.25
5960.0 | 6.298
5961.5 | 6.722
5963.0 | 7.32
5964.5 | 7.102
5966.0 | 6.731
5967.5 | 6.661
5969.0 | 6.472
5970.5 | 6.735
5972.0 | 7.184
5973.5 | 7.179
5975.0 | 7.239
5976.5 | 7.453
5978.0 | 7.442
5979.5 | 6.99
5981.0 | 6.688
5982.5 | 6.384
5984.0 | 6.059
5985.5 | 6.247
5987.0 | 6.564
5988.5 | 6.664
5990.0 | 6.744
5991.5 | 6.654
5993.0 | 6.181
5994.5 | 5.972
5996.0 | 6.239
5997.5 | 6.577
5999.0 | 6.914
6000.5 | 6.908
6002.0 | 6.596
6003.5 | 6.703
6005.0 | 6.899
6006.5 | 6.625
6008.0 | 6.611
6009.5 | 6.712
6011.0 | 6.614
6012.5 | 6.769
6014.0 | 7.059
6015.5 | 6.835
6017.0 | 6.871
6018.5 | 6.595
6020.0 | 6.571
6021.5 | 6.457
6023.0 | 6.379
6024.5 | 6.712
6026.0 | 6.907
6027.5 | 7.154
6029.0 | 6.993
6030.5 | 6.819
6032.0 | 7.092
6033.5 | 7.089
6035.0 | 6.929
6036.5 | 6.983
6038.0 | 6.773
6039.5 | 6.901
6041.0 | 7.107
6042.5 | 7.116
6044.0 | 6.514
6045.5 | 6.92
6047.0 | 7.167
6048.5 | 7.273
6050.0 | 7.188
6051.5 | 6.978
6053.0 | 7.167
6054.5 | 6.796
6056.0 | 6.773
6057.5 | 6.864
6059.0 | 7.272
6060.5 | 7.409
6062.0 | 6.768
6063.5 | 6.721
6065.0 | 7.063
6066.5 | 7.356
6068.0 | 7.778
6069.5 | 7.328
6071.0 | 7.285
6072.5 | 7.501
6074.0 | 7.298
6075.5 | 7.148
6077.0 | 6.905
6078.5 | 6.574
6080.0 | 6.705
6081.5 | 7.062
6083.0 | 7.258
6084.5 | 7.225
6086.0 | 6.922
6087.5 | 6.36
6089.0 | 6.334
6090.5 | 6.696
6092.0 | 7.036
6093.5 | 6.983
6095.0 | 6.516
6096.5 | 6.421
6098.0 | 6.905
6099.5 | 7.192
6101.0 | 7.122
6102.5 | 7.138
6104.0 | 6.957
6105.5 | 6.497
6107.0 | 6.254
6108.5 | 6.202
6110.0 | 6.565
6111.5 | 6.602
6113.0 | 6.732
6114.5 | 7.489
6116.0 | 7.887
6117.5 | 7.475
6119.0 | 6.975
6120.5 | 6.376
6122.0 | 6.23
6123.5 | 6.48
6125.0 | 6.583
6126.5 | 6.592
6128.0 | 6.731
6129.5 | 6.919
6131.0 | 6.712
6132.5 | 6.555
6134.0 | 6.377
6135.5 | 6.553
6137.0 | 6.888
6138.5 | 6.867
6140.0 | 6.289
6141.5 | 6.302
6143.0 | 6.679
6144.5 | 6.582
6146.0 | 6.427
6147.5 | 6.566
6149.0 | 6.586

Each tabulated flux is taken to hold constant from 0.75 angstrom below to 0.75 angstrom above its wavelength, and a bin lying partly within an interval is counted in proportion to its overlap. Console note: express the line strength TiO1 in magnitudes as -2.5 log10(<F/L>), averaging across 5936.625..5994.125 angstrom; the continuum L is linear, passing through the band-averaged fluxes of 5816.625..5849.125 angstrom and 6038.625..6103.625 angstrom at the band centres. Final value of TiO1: 0.065 mag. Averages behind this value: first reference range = 7.06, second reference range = 7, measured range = 6.62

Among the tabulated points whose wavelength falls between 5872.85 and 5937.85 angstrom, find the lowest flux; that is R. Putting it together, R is 4.855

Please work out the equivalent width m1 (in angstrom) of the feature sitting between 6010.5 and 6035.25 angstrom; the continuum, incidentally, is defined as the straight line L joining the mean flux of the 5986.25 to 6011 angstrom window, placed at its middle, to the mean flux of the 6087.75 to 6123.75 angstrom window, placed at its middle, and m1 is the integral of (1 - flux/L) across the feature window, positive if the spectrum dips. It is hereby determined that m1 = -0.64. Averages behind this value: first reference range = 6.6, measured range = 6.81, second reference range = 6.79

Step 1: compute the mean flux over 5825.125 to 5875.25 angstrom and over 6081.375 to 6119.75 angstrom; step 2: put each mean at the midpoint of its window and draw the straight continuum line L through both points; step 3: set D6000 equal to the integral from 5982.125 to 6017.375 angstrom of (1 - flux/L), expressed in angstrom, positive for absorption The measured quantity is 1.4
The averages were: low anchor 6.87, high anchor 6.87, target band 6.6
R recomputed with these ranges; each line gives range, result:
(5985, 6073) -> 5.972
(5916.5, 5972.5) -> 6.1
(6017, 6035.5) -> 6.379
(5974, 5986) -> 6.059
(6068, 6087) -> 6.574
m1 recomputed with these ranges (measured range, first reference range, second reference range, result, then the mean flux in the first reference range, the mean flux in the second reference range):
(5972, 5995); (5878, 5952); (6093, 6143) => -0.8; 6.38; 6.74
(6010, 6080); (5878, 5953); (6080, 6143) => -3.6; 6.38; 6.76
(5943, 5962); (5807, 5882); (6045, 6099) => 1.3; 6.96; 7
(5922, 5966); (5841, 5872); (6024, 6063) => 2.2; 6.84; 6.99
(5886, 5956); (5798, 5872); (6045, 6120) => 7.0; 7.01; 6.98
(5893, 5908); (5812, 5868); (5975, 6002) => 2.1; 6.93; 6.64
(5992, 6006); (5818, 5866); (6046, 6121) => 0.8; 6.9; 6.97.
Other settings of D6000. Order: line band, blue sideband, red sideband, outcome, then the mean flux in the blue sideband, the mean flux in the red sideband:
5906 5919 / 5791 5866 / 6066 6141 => 0.7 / 7.03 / 6.85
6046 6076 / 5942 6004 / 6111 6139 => -1.9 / 6.65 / 6.79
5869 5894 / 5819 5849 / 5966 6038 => 1.8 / 7.04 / 6.75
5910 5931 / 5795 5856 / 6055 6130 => 1.0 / 7.09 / 6.91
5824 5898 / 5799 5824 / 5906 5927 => 3.6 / 7.24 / 6.68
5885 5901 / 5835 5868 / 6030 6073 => 2.9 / 6.72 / 7.07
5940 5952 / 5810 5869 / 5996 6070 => 0.8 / 6.94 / 6.9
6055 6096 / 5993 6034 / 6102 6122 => -1.3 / 6.72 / 6.83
